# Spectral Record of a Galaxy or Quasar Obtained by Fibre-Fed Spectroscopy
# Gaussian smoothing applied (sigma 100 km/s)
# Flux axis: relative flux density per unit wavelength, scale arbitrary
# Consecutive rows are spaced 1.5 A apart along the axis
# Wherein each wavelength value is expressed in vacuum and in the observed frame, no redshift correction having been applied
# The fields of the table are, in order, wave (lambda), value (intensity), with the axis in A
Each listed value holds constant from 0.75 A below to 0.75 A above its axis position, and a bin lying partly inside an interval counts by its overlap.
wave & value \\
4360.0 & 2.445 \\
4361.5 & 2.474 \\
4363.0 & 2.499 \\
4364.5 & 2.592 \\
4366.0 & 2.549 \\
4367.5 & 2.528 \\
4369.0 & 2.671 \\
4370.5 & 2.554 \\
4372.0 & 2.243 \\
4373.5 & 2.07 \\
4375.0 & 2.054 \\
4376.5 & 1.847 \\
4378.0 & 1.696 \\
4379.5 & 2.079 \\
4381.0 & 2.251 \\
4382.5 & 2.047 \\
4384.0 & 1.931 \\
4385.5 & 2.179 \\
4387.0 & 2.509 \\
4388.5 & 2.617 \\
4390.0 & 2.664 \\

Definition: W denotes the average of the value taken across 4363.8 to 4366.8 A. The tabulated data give 2.57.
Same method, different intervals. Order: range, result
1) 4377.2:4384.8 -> 2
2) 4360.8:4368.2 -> 2.53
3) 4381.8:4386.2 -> 2.05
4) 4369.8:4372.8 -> 2.39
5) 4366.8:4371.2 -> 2.59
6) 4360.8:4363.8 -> 2.49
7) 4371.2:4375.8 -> 2.12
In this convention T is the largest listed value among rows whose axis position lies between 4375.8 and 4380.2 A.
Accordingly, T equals 2.079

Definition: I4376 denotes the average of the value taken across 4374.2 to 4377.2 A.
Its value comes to 1.95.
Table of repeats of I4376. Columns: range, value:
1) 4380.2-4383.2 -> 2.15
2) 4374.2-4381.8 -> 1.99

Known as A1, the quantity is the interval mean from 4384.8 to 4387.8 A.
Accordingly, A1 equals 2.35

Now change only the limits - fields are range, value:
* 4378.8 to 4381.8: 2.16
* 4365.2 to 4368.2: 2.54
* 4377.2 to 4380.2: 1.88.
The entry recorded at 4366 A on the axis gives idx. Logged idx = 2.549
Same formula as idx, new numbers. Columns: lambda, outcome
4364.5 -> 2.592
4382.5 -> 2.047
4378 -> 1.696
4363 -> 2.499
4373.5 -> 2.07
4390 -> 2.664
